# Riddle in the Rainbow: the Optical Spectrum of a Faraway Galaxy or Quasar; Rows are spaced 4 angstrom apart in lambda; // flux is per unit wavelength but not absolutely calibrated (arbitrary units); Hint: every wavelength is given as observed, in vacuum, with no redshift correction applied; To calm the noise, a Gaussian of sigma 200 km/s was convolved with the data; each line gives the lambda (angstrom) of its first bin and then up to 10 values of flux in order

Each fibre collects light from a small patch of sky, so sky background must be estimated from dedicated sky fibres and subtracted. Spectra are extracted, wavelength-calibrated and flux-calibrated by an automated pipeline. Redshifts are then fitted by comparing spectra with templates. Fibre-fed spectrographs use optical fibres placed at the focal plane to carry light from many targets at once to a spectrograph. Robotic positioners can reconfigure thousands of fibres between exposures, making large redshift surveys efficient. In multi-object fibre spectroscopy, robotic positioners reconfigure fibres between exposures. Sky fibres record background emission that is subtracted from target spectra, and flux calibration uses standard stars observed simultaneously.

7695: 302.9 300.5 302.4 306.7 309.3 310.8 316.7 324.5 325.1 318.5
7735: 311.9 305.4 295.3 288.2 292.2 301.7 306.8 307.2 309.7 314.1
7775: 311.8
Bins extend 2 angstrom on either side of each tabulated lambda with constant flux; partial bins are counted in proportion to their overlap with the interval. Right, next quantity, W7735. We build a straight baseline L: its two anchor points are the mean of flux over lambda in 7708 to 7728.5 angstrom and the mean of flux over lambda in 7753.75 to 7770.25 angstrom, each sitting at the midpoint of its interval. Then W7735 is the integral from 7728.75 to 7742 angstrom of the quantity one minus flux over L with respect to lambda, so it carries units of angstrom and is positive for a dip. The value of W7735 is 0.1 angstrom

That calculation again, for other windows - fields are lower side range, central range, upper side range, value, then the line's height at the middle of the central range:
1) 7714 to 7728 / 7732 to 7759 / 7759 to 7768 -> 1.07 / 313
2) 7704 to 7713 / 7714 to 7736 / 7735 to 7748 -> -1.10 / 303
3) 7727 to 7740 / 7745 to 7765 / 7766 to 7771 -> 0.86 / 313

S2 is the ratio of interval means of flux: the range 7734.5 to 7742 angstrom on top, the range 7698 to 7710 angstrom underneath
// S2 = 1.01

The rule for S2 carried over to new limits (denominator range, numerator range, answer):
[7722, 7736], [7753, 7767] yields 0.96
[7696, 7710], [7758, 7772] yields 1.02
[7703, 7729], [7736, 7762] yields 0.95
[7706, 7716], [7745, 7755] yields 0.95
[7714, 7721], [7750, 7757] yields 0.95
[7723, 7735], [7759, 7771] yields 0.96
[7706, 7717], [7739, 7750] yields 0.95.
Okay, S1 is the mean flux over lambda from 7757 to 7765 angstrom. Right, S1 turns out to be 307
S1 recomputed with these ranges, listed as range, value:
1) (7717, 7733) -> 321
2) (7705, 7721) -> 311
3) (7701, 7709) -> 305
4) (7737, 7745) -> 300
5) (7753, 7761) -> 304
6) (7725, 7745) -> 311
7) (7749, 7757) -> 297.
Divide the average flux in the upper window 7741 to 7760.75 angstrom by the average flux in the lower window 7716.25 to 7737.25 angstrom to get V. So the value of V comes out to 0.93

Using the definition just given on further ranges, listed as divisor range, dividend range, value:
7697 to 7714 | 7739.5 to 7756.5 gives 0.97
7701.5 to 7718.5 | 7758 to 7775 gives 1.01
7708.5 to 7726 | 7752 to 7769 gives 0.97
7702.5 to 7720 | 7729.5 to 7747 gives 0.99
